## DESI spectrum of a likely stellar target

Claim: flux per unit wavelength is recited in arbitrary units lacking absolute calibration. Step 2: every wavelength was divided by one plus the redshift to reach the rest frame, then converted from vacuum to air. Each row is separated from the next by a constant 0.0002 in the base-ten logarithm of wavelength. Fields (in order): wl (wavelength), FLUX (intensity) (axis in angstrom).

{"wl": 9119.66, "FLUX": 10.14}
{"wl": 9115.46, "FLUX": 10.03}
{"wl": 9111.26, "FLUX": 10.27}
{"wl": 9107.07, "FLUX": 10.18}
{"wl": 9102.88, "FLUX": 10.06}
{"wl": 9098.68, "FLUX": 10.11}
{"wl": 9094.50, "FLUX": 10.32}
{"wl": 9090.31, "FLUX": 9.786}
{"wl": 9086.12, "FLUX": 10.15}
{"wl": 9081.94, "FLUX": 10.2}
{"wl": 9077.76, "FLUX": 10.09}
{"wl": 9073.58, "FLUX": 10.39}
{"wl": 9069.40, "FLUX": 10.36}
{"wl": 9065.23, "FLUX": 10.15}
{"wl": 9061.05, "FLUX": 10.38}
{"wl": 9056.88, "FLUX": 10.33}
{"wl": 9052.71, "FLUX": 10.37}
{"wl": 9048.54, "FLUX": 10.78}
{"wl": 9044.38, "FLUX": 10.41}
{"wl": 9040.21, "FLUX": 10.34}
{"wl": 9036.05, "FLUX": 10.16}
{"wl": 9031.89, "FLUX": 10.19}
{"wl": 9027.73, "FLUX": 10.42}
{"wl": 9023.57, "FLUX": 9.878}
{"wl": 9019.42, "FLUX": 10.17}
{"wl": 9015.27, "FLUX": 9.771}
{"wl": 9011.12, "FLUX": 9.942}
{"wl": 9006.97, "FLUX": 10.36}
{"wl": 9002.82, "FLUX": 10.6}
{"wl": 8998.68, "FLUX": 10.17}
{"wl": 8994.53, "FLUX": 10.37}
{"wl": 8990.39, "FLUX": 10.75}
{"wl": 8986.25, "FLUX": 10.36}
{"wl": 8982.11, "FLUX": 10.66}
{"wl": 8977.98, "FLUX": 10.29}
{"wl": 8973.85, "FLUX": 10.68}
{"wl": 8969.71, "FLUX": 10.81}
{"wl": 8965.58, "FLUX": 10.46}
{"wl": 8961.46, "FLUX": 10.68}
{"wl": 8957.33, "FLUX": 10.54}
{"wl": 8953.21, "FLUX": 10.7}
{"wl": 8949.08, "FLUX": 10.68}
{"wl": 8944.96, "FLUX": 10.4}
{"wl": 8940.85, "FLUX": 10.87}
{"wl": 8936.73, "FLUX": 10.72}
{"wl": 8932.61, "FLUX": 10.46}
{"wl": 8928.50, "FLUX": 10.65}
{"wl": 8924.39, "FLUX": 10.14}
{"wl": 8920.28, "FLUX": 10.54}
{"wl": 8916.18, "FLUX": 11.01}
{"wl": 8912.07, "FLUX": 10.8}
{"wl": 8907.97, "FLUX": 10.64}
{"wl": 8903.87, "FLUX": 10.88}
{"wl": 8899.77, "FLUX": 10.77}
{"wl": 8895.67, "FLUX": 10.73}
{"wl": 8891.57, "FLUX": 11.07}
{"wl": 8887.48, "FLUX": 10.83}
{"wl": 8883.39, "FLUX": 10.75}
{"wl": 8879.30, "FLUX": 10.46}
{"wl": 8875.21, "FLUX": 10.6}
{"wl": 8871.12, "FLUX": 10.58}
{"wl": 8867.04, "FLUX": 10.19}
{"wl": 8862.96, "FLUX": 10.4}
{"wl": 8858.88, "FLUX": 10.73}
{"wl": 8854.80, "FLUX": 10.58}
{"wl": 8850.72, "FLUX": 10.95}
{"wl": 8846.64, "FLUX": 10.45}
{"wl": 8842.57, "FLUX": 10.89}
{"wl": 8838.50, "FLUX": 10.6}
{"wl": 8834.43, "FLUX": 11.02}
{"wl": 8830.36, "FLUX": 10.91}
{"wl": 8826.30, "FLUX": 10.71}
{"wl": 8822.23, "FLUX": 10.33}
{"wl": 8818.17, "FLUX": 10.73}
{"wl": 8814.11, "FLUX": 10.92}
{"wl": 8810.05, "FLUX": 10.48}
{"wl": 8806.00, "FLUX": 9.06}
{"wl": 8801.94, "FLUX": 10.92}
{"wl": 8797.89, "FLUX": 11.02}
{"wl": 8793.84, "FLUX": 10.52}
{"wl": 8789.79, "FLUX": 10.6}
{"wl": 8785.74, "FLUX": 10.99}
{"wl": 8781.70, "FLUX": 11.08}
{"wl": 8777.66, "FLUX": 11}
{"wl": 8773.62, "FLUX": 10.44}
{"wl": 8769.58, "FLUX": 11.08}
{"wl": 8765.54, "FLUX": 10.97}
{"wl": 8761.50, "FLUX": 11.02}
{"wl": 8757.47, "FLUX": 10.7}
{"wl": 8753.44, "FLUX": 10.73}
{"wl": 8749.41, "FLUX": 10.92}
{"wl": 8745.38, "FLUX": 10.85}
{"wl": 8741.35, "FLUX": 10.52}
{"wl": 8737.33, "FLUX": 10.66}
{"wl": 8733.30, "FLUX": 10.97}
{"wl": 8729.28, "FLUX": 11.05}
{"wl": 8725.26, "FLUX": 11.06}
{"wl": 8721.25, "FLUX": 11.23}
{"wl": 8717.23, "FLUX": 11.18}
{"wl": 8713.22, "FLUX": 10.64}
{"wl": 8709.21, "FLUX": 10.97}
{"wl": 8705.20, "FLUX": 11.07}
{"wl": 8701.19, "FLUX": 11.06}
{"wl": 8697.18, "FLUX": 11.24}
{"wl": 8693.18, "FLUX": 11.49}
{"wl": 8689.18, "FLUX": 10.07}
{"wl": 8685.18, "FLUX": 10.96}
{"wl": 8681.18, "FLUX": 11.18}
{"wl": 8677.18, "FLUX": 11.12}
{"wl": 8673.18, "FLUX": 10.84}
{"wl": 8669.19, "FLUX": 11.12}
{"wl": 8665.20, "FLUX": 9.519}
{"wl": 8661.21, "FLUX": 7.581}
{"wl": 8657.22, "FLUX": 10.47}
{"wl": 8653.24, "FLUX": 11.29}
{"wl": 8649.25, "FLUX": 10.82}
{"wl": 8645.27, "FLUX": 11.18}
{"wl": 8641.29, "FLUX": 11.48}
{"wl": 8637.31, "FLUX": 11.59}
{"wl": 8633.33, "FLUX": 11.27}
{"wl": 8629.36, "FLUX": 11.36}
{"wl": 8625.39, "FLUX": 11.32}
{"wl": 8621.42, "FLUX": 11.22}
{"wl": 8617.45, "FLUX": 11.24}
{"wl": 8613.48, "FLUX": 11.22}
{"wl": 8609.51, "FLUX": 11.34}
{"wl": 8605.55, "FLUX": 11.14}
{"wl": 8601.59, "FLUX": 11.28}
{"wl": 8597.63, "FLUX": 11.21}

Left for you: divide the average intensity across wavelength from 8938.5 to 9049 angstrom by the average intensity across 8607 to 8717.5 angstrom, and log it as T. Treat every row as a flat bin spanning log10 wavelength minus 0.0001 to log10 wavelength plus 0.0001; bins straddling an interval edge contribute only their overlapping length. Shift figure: 0.95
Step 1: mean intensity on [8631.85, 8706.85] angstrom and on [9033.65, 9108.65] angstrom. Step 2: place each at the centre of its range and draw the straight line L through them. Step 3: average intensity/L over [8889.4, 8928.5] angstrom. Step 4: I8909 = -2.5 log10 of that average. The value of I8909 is -0.03 mag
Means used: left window 10.8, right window 10.3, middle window 10.7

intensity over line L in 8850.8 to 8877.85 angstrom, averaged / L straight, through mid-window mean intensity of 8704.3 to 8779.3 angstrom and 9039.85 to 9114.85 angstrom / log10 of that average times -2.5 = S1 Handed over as 0.01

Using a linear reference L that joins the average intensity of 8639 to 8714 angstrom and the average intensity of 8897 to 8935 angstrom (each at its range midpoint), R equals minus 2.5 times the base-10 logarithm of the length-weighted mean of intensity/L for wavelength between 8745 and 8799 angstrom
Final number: -0.01 mag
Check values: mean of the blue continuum 10.7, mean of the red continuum 10.7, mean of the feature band 10.8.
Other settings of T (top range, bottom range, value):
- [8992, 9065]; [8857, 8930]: 0.96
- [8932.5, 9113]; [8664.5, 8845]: 0.96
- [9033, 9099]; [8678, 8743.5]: 0.94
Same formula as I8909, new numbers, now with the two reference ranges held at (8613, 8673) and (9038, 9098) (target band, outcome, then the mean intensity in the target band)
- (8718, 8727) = -0.04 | 11.2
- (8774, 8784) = -0.03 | 11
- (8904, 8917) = -0.03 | 10.8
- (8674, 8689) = -0.02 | 10.9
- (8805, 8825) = 0.02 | 10.4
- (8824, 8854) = -0.02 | 10.8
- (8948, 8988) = -0.02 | 10.6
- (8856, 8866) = 0.00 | 10.5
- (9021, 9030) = 0.02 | 10.2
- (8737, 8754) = 0.00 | 10.7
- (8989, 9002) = -0.01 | 10.4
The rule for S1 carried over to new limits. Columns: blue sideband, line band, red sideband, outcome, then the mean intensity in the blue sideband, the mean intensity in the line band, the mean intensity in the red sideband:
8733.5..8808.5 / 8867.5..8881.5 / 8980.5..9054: 0.00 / 10.7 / 10.5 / 10.3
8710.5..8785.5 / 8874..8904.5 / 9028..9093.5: -0.01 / 10.9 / 10.8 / 10.3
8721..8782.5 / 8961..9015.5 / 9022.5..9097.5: 0.00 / 10.9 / 10.4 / 10.3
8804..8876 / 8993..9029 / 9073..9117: 0.01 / 10.6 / 10.2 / 10.1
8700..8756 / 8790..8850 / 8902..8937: 0.02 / 10.9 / 10.6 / 10.6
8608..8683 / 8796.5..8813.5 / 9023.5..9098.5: 0.03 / 10.9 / 10.4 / 10.3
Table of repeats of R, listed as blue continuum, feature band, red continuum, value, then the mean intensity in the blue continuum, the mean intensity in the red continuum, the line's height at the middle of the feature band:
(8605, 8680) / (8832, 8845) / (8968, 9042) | -0.024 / 10.9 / 10.3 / 10.6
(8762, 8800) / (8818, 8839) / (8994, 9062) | 0.003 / 10.9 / 10.3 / 10.7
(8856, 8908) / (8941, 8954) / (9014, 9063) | -0.013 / 10.7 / 10.3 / 10.5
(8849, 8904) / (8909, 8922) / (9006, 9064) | -0.022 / 10.7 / 10.2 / 10.6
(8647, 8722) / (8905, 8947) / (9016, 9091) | -0.022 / 10.7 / 10.3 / 10.4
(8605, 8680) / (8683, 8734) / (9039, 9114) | -0.020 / 10.9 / 10.3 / 10.8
